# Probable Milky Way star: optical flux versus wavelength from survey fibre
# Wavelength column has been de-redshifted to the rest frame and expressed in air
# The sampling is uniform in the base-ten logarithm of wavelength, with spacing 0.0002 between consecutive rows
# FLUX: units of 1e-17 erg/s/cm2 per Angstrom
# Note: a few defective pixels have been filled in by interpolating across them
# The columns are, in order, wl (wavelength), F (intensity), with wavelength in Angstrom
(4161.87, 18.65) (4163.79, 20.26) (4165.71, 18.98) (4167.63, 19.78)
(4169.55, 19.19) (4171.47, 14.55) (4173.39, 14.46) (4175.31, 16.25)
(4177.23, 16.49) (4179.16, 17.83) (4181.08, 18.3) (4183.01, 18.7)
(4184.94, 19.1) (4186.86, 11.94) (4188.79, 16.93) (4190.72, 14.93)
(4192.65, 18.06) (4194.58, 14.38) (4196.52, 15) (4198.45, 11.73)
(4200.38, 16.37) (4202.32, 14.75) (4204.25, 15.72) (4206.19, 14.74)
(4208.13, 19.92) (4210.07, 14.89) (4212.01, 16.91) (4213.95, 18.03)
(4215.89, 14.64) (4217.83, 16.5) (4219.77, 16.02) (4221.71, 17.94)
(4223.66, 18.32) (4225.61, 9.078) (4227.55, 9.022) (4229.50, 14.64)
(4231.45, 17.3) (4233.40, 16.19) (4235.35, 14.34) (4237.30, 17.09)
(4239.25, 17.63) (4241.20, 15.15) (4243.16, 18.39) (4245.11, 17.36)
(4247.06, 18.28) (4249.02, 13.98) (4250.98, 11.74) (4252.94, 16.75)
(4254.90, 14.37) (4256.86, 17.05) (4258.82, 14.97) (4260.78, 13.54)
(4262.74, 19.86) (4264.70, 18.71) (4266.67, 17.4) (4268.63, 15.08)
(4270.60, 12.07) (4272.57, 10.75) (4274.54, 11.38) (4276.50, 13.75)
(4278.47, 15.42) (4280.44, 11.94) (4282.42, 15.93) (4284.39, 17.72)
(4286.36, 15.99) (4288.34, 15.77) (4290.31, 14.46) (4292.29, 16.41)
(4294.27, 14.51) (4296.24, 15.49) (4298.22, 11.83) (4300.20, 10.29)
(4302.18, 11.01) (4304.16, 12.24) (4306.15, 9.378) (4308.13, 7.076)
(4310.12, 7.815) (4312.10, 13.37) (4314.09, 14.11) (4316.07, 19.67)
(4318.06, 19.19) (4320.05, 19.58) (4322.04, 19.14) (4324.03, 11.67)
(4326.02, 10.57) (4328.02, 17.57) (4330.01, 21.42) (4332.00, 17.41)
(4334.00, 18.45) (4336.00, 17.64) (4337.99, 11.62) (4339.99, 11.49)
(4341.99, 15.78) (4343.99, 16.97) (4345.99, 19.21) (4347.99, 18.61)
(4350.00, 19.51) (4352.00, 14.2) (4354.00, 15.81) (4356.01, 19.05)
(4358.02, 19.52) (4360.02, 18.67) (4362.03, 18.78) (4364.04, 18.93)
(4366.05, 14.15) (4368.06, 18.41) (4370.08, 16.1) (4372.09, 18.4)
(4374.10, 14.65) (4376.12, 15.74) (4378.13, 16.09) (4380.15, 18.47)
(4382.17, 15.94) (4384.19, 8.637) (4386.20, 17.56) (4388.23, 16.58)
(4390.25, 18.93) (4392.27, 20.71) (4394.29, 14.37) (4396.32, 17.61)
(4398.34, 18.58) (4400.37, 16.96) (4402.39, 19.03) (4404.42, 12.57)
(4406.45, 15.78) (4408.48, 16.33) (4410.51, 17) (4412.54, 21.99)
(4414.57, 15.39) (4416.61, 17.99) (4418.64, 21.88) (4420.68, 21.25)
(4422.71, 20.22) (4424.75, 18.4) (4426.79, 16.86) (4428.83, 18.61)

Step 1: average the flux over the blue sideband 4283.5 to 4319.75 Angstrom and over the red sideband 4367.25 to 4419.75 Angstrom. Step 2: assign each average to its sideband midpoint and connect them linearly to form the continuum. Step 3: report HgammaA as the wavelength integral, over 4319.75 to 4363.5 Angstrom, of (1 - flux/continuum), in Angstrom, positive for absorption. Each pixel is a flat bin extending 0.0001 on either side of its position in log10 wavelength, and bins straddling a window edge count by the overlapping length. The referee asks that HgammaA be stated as -5.0 Angstrom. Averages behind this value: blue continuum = 13.8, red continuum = 17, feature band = 16.9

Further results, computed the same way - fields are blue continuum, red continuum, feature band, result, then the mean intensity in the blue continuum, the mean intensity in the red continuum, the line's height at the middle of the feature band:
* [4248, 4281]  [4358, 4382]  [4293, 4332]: 4.3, 14.7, 17.2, 15.8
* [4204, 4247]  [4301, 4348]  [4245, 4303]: 2.7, 16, 15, 15.5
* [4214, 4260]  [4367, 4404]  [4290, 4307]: 3.4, 15.6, 16.7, 16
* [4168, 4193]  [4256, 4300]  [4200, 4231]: 1.1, 16.7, 14.9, 16.1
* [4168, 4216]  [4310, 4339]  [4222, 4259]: 1.8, 16.2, 16.2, 16.2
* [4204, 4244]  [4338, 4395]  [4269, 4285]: 2.6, 15.8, 16.8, 16.2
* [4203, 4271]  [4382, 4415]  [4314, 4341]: -0.2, 15.8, 16.8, 16.4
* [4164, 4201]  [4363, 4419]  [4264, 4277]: 2.0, 16.5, 16.9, 16.7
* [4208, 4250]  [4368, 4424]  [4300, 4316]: 5.2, 15.9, 17.2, 16.5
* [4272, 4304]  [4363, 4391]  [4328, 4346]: -1.6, 13.9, 16.3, 15.2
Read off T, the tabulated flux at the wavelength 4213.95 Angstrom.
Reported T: 18.03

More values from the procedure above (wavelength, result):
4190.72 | 14.93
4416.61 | 17.99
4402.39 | 19.03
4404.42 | 12.57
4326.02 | 10.57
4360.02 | 18.67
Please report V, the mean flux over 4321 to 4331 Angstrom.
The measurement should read 16.1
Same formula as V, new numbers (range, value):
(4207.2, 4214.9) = 17.4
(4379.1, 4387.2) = 15.2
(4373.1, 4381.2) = 16.2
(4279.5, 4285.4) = 15.2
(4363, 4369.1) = 17.1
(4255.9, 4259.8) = 16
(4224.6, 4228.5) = 9.13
